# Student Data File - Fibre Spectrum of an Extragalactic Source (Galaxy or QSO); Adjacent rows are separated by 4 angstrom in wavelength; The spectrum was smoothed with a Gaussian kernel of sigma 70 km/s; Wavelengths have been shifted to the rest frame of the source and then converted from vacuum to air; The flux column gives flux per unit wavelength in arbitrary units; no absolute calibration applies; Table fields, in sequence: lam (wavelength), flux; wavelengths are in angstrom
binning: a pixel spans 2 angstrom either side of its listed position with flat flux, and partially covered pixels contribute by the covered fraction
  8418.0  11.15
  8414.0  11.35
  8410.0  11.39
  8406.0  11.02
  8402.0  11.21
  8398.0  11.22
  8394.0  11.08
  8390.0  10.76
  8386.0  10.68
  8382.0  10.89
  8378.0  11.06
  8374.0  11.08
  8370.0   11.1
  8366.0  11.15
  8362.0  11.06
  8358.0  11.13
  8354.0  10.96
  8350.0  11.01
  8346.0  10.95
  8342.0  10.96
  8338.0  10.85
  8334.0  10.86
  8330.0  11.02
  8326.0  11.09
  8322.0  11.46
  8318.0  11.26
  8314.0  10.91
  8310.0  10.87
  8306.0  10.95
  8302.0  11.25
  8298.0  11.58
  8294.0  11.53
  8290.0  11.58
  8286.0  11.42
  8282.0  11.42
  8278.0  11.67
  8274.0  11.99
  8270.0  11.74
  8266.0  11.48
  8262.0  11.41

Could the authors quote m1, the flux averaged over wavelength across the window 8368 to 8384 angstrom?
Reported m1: 11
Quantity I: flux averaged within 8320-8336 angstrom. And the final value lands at 11.1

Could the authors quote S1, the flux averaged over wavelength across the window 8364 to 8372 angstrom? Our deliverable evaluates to 11.1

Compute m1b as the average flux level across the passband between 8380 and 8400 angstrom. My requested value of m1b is 10.9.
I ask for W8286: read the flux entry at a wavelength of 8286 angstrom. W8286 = 11.42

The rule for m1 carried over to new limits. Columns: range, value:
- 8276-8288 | 11.5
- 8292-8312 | 11.2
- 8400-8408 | 11.1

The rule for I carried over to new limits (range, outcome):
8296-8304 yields 11.4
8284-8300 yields 11.5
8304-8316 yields 10.9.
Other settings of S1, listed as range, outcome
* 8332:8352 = 10.9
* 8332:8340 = 10.9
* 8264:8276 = 11.7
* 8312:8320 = 11.1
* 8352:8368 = 11.1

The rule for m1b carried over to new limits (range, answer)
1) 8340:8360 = 11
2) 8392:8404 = 11.2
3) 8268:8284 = 11.7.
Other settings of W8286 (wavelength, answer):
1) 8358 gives 11.13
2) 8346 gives 10.95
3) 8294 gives 11.53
